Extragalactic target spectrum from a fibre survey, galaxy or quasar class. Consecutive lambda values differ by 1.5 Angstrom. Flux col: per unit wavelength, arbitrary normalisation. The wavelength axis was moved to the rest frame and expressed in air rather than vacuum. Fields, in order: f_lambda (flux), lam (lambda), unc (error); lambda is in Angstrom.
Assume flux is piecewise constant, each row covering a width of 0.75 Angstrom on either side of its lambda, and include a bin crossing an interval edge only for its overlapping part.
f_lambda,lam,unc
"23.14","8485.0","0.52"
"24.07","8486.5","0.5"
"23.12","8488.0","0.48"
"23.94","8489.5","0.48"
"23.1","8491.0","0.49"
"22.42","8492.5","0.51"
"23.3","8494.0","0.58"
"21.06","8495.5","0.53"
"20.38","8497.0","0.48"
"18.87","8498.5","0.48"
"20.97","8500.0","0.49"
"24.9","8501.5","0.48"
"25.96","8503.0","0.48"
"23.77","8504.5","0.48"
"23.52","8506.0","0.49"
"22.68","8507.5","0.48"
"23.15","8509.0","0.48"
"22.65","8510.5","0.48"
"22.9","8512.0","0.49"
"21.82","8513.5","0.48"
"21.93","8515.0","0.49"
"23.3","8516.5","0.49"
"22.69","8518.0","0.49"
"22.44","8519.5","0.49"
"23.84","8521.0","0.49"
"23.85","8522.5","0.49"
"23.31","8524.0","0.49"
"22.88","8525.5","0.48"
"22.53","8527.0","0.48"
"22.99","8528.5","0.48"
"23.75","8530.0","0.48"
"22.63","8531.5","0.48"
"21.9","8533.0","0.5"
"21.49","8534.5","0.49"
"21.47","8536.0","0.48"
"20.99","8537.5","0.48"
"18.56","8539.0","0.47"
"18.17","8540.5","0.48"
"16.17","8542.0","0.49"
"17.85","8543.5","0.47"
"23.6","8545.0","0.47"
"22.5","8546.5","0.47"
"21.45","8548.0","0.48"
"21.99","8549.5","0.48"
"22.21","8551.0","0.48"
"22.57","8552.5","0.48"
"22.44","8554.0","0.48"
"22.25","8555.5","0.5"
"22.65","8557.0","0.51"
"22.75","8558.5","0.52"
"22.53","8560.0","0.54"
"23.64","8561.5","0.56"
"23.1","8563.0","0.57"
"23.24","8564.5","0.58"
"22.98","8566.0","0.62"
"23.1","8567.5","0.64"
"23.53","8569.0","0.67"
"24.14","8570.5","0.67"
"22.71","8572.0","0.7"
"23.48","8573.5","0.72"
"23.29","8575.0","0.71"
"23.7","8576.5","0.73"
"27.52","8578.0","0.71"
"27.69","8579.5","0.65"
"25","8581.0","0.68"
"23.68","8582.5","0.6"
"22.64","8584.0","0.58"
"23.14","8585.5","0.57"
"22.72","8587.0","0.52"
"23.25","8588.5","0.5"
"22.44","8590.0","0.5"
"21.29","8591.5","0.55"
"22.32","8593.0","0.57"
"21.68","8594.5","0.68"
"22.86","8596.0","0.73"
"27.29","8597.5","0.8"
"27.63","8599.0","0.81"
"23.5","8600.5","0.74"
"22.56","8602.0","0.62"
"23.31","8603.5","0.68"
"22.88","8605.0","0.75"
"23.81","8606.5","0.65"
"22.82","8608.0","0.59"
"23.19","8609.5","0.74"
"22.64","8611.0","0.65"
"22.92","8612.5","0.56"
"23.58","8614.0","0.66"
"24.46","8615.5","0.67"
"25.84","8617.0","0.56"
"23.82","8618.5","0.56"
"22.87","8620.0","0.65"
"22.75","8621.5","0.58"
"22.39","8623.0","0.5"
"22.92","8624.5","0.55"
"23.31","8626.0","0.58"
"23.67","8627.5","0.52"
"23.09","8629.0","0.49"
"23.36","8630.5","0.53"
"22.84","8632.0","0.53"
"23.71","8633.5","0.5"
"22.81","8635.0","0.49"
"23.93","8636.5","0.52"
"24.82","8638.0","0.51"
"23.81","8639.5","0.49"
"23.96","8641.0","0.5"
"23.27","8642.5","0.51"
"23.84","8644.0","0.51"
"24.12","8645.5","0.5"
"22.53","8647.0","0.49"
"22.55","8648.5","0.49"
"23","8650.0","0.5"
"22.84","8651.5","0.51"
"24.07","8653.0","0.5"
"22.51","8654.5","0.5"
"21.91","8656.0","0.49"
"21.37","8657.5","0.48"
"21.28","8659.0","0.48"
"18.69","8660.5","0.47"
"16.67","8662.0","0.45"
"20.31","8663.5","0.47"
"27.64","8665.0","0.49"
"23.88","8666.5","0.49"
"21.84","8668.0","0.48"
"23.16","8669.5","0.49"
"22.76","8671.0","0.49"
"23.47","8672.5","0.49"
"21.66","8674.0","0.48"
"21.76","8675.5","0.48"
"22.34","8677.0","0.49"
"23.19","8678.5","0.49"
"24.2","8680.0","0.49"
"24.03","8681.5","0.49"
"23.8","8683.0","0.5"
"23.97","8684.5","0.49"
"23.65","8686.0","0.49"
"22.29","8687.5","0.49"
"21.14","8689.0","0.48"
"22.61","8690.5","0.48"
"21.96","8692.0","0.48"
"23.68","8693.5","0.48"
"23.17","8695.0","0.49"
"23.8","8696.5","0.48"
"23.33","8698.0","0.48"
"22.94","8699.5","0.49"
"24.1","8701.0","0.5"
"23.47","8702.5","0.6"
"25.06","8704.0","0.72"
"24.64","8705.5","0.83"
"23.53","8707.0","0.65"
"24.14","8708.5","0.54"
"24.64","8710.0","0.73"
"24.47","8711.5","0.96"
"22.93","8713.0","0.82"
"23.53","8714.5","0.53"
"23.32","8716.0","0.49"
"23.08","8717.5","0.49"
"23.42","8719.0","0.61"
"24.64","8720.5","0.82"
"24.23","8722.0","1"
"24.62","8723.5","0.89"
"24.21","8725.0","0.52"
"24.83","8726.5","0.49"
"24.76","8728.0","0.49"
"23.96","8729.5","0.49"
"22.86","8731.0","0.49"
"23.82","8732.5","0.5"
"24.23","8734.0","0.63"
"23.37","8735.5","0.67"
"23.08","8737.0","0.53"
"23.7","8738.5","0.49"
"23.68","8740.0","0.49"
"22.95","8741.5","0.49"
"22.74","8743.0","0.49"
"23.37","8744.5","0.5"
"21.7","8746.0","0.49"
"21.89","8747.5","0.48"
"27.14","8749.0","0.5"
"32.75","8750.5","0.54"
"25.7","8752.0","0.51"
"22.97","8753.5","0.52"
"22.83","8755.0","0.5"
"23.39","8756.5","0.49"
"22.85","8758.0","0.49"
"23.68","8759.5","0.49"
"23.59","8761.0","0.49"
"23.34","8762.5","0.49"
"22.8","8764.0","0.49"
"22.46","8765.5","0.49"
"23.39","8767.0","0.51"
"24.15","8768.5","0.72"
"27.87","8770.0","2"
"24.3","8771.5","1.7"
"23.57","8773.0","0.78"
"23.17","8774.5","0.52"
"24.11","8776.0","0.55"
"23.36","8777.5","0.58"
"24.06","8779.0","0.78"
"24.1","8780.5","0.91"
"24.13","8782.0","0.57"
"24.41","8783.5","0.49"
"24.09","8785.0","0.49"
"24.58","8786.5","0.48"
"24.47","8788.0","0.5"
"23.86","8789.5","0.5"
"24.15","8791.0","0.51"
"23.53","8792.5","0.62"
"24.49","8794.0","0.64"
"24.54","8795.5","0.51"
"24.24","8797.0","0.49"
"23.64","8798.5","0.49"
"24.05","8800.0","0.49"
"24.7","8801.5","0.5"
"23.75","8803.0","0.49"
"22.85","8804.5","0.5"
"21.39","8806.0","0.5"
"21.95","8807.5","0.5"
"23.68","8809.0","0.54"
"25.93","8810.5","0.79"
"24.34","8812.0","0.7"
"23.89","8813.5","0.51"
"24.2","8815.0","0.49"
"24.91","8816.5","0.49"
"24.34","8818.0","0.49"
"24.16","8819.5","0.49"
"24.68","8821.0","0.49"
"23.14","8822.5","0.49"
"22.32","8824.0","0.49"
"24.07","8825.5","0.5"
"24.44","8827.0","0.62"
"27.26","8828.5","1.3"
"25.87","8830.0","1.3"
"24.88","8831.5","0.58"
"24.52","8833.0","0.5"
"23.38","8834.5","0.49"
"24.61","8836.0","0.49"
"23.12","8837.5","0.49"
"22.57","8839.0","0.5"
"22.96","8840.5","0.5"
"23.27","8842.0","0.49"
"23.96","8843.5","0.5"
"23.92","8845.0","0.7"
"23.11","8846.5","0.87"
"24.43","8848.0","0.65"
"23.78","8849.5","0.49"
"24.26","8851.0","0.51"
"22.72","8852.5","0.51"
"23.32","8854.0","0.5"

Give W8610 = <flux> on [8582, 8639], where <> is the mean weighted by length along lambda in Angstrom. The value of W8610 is 23.4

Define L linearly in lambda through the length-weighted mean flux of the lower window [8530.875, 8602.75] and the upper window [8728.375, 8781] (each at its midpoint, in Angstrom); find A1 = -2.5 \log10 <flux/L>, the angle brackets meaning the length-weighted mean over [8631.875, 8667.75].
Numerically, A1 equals 0.02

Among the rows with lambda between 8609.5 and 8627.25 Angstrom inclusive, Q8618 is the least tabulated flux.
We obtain 22.39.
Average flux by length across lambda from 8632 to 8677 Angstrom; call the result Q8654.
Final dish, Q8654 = 22.7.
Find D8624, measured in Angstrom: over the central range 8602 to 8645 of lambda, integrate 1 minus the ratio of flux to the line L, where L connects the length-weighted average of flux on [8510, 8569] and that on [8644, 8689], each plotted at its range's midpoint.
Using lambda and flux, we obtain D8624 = -1.9 Angstrom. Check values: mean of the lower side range 22.1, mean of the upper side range 22.6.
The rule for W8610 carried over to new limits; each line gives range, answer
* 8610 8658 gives 23.3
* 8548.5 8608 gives 23.4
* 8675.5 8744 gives 23.6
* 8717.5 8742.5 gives 23.9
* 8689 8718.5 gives 23.5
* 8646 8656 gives 22.9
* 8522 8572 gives 22.1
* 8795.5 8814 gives 23.7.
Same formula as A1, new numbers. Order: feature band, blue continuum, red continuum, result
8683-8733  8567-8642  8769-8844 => 0.01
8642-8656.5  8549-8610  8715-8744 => 0.02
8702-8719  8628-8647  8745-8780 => 0.00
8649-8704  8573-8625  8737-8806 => 0.05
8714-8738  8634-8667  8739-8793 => -0.01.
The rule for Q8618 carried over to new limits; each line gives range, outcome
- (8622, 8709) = 16.67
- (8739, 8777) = 21.7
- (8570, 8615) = 21.29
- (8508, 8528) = 21.82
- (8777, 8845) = 21.39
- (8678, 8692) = 21.14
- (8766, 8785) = 23.17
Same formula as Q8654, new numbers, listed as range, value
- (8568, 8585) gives 24.3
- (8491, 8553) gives 22.1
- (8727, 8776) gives 23.9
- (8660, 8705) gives 22.9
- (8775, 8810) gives 23.8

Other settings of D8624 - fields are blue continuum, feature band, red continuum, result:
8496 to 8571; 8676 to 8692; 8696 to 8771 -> 0.3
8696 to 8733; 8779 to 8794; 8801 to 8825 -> -0.2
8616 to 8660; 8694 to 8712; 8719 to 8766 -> -0.2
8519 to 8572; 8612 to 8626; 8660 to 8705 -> -0.6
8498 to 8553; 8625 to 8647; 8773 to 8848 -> -0.7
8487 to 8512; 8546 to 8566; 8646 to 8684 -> 0.1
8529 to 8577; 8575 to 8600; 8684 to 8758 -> -1.8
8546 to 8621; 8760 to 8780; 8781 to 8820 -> 0.1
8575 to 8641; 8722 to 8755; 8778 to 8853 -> -0.4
